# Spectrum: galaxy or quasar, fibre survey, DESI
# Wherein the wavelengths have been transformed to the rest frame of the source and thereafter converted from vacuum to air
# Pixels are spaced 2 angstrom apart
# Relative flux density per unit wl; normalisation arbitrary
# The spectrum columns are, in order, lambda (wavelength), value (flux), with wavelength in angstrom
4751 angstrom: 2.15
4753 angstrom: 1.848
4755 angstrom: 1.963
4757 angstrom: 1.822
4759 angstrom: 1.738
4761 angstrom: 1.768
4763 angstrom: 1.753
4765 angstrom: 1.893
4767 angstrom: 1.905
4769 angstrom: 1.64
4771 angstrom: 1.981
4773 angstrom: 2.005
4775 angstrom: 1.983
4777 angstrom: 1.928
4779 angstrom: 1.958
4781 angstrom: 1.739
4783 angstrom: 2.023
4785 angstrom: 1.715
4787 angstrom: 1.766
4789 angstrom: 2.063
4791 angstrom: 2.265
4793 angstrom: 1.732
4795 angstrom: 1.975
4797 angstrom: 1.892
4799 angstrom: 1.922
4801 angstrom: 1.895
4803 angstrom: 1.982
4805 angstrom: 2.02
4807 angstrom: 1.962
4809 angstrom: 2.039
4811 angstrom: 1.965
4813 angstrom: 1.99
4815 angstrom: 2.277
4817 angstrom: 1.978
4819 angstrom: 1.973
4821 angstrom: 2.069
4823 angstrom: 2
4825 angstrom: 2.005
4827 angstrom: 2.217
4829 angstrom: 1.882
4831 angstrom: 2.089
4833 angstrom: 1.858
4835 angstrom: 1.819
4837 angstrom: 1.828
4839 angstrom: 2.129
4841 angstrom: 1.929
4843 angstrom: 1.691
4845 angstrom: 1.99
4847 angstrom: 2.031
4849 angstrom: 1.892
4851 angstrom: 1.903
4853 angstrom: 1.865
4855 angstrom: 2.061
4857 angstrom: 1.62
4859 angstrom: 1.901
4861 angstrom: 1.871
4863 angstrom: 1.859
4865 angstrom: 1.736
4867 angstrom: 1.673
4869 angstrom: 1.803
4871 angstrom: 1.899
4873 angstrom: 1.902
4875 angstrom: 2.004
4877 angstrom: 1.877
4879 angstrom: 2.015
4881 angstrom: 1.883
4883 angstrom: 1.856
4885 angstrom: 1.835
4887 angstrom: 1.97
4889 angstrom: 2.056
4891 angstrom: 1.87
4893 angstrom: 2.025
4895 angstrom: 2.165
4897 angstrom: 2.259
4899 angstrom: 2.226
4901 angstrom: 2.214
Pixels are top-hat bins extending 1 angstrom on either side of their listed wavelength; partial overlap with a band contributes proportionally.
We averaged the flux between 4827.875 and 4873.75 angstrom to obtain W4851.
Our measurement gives 1.88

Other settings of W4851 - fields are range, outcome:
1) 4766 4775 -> 1.89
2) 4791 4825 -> 1.99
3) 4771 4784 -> 1.94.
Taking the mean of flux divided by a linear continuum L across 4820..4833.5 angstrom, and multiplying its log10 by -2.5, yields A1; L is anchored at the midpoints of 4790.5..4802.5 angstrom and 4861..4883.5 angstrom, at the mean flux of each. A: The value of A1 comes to -0.06 mag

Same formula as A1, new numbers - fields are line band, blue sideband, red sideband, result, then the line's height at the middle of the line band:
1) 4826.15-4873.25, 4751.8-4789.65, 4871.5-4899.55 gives 0.03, 1.95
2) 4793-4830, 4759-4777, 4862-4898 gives -0.06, 1.89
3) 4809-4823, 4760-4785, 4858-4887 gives -0.09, 1.87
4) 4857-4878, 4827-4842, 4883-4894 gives 0.06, 1.95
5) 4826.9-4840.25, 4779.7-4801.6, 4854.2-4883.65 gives -0.04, 1.88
